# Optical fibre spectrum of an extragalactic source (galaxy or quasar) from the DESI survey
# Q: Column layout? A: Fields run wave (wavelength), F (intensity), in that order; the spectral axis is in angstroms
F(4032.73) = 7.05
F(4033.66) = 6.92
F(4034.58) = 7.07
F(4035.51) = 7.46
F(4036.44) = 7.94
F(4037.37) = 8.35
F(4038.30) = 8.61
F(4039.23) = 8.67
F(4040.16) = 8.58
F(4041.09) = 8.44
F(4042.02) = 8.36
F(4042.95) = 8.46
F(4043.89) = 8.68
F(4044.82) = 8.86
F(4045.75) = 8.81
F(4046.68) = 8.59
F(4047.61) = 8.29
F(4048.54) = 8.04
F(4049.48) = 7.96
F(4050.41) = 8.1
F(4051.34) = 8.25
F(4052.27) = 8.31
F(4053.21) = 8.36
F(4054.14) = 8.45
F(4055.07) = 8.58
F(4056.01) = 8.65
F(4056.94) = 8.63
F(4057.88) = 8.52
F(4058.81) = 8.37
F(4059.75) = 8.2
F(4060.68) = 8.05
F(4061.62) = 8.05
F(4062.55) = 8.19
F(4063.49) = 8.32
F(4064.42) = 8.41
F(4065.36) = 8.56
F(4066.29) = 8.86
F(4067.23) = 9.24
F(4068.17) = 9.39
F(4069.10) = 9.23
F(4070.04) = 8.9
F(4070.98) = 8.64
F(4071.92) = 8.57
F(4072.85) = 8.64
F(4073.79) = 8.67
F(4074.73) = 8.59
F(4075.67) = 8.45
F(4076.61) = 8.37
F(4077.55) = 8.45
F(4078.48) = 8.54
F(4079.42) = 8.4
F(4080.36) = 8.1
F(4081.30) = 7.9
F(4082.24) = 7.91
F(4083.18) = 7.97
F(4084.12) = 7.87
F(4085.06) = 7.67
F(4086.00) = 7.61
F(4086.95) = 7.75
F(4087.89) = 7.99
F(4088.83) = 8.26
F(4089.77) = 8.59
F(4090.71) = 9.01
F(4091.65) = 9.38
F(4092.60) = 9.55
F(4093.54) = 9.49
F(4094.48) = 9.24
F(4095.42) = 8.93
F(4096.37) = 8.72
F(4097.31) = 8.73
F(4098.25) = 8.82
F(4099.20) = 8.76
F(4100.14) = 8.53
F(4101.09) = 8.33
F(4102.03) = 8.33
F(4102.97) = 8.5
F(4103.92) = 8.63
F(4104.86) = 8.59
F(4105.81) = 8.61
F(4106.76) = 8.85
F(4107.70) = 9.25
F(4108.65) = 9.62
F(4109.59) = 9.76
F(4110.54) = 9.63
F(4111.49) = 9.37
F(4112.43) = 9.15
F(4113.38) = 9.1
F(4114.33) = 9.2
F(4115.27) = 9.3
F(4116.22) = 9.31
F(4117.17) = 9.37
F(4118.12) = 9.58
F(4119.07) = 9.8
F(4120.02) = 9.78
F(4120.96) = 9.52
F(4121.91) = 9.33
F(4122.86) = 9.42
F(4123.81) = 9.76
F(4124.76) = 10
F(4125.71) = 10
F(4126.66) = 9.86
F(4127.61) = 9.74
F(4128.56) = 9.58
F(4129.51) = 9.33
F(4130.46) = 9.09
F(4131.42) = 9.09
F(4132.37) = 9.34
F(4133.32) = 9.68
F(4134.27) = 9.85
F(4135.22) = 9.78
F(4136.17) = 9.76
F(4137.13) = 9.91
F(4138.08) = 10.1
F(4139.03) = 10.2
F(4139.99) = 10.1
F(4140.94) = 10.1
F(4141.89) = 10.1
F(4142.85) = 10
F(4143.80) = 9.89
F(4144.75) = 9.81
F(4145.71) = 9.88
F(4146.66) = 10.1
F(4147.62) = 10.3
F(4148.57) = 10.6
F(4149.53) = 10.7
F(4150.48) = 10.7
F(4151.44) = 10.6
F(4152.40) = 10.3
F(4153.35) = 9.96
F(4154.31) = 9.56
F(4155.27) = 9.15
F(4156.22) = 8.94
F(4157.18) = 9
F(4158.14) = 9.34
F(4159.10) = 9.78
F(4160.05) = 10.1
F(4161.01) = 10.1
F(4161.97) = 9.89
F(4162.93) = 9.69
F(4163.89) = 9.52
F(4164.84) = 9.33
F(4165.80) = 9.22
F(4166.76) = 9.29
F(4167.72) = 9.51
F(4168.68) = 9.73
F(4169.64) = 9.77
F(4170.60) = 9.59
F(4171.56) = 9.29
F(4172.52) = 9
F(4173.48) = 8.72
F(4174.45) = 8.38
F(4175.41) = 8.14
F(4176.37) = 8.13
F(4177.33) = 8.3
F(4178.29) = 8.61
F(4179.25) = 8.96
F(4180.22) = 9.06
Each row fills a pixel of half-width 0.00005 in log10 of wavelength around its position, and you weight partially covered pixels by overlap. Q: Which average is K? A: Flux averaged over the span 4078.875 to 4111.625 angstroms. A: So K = 8.64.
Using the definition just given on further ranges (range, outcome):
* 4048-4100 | 8.49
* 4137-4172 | 9.84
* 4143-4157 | 10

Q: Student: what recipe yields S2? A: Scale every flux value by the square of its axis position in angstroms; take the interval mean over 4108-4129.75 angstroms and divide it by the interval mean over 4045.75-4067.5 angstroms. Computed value 1.17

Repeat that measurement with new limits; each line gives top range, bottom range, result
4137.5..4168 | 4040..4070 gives 1.22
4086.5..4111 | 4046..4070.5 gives 1.06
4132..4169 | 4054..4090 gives 1.22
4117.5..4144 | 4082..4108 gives 1.16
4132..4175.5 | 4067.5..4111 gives 1.16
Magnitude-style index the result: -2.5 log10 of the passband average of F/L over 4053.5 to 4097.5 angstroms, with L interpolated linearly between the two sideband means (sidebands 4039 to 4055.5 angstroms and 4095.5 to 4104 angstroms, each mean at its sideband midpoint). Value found 0.00 mag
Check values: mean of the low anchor 8.43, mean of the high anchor 8.6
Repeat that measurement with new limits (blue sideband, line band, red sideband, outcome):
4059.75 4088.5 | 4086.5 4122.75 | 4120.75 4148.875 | 0.008 mag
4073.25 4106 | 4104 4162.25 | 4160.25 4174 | -0.073 mag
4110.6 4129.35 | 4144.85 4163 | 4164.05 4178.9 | -0.084 mag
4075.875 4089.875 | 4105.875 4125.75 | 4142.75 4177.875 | -0.088 mag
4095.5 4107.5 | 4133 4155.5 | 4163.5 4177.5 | -0.132 mag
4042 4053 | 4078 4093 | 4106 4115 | 0.084 mag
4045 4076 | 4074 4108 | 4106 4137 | 0.061 mag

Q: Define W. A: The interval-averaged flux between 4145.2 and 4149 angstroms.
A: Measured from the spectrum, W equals 10.2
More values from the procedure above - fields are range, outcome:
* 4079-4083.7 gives 8.05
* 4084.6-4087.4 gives 7.65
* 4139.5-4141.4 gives 10.1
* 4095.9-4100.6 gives 8.72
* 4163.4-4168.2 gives 9.39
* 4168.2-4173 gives 9.48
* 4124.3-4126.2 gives 10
